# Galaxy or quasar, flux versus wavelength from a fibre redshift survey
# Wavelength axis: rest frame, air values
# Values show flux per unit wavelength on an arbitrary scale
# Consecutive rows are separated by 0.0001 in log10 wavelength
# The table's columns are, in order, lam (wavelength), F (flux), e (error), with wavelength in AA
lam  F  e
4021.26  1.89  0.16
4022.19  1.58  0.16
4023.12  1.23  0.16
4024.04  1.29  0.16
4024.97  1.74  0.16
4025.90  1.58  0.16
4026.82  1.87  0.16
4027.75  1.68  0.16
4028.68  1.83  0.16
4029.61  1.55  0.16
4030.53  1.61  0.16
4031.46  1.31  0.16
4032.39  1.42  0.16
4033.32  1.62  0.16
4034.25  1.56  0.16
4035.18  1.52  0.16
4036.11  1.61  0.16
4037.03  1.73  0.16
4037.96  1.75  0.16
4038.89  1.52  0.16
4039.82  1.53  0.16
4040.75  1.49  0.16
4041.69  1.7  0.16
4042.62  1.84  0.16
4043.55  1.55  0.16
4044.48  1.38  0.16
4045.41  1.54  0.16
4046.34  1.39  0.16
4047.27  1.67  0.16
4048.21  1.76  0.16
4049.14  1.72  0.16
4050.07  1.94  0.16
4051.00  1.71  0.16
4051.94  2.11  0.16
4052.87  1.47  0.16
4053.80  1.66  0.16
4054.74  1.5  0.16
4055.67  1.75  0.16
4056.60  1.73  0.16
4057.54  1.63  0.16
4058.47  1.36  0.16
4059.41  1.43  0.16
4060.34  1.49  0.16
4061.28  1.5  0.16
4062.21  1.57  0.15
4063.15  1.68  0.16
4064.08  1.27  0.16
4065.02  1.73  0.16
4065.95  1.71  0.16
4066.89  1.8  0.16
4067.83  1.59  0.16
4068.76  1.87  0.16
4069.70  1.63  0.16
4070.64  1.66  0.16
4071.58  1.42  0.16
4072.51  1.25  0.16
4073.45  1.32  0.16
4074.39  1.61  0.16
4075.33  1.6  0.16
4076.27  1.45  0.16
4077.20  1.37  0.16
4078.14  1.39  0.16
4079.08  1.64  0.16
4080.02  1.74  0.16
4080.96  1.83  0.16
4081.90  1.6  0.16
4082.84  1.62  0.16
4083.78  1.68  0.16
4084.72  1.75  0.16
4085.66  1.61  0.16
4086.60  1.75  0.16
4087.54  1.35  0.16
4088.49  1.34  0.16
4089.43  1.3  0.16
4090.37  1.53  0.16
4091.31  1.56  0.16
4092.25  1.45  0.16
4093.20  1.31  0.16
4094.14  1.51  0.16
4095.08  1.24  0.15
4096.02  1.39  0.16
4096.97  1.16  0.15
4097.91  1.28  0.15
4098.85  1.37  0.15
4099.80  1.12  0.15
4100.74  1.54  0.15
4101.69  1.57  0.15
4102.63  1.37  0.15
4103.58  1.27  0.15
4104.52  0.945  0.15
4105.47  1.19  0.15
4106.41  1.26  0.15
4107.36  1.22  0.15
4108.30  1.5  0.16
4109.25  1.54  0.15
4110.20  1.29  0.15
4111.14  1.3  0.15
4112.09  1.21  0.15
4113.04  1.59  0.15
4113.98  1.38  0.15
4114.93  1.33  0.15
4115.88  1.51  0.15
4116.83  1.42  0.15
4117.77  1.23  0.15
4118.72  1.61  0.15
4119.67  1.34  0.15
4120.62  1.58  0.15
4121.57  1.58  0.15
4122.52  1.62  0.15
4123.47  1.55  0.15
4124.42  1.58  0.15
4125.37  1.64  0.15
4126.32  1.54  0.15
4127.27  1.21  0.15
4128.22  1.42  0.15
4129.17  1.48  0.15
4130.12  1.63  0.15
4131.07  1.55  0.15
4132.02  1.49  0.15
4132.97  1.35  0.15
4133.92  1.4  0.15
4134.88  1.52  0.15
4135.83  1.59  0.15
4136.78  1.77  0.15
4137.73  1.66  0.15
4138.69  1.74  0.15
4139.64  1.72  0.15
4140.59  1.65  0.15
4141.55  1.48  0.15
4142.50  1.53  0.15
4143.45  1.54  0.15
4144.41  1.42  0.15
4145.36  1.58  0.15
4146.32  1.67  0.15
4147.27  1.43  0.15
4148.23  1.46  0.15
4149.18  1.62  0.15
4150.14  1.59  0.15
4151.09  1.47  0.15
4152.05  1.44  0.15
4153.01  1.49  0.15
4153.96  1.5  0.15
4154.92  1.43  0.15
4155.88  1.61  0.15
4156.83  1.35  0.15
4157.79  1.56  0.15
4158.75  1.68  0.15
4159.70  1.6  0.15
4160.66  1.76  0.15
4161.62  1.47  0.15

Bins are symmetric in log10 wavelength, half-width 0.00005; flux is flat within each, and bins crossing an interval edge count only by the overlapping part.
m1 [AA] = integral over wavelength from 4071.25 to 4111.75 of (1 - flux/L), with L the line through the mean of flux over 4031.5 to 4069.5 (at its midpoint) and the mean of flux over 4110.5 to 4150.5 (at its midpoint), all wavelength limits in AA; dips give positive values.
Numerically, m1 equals 3.5 AA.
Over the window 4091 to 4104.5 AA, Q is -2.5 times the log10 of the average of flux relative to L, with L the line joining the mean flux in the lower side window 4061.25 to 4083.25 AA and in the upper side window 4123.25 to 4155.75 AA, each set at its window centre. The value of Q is 0.158 mag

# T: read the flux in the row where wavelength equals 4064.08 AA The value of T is 1.27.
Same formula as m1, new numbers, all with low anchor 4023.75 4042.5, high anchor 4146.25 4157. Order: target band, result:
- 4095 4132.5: 3.2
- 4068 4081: 0.2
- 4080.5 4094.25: 0.1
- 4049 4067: -0.6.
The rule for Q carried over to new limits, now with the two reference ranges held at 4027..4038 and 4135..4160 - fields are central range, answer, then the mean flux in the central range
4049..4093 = 0.001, 1.59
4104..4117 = 0.180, 1.33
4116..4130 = 0.056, 1.49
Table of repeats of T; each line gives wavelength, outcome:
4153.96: 1.5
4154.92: 1.43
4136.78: 1.77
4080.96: 1.83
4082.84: 1.62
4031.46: 1.31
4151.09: 1.47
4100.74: 1.54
